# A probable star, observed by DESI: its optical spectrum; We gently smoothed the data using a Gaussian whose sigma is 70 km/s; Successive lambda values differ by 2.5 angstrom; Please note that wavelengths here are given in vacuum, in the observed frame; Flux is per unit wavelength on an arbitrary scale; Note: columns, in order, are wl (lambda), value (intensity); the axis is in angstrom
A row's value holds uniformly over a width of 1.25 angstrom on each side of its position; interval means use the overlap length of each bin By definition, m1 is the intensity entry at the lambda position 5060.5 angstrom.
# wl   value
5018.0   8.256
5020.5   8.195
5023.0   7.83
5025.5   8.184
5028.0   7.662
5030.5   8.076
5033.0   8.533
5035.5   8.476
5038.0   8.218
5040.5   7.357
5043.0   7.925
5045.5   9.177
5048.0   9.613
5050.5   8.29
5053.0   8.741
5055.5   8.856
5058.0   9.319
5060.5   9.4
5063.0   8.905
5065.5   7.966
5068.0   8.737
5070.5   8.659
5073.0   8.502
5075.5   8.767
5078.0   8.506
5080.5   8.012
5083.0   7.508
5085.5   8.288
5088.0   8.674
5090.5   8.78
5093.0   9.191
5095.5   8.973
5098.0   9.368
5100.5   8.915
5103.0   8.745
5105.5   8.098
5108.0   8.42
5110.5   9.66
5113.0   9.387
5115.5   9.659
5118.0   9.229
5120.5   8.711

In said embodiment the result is 9.4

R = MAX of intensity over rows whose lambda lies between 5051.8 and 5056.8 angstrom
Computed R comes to 8.856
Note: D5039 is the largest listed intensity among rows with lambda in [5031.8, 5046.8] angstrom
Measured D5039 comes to 9.177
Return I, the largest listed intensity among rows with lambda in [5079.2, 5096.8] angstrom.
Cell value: 9.191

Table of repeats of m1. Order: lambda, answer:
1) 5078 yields 8.506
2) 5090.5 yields 8.78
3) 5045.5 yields 9.177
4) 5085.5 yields 8.288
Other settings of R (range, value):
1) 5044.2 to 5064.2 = 9.613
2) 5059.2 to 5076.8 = 9.4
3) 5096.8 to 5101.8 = 9.368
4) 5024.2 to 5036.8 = 8.533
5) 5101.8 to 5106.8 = 8.745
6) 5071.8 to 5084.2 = 8.767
